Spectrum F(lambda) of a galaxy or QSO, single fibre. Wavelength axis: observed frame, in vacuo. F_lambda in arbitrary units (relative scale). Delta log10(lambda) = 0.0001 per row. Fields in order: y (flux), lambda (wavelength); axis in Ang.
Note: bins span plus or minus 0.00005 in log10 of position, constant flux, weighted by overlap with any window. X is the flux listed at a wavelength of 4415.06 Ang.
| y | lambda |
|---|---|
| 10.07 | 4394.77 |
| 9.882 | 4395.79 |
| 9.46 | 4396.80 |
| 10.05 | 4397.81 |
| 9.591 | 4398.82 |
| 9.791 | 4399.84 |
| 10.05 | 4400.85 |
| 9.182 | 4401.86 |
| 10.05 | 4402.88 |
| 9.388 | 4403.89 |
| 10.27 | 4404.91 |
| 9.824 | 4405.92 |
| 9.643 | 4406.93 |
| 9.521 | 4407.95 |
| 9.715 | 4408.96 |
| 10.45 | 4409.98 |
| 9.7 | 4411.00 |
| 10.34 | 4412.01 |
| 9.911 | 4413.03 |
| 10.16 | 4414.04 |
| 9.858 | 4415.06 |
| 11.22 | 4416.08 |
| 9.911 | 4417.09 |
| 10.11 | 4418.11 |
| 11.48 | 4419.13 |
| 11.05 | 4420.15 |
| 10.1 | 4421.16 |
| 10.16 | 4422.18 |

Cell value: 9.858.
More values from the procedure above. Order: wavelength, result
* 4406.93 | 9.643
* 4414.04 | 10.16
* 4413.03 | 9.911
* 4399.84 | 9.791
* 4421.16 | 10.1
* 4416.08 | 11.22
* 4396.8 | 9.46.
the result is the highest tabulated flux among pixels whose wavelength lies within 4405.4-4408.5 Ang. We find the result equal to 9.824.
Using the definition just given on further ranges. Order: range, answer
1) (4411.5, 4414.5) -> 10.34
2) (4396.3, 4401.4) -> 10.05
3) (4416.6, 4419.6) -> 11.48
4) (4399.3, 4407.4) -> 10.27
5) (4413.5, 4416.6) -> 11.22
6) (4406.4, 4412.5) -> 10.45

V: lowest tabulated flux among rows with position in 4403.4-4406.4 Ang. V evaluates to 9.388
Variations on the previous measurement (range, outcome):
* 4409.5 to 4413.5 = 9.7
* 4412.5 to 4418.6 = 9.858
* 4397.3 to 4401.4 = 9.591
